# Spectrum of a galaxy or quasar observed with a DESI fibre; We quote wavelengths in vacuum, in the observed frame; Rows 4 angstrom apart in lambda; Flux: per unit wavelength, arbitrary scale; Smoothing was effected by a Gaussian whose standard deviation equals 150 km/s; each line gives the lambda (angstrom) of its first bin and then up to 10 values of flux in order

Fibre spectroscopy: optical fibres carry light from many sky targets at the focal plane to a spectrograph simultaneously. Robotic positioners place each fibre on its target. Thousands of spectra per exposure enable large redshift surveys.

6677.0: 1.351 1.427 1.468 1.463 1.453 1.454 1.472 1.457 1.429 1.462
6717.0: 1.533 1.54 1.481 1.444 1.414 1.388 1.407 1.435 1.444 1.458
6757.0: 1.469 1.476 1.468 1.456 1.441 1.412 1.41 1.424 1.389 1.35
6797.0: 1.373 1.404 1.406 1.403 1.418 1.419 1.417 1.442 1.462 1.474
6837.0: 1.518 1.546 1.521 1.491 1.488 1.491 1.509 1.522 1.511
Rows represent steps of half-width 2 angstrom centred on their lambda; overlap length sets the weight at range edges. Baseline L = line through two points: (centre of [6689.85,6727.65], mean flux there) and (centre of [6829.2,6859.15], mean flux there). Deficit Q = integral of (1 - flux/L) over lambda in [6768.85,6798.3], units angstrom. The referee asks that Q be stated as 1.7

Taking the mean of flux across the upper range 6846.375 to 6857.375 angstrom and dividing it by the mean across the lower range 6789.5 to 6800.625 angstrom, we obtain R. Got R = 1.1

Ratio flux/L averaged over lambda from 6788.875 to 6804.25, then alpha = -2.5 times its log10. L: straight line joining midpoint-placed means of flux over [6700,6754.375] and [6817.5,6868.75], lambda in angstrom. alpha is 0.07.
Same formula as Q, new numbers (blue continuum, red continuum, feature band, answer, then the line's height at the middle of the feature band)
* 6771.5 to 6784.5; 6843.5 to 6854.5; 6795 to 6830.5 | 1.1 angstrom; 1.46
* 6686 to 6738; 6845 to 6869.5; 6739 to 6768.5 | 0.5 angstrom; 1.47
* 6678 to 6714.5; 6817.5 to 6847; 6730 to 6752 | 0.6 angstrom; 1.46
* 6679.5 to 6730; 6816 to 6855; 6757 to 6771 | 0.1 angstrom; 1.47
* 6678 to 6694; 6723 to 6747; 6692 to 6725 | -0.9 angstrom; 1.44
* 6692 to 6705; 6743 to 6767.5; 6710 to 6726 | -0.5 angstrom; 1.46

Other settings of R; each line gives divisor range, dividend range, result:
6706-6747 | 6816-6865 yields 1.02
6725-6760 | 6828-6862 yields 1.04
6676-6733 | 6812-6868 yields 1.01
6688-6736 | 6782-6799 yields 0.95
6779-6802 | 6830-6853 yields 1.08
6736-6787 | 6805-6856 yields 1.02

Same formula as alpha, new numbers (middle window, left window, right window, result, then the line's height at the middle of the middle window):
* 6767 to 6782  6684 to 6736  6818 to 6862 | 0.03 mag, 1.48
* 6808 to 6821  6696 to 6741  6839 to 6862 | 0.06 mag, 1.49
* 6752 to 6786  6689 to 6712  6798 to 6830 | -0.01 mag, 1.43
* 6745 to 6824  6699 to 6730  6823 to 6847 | 0.05 mag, 1.49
